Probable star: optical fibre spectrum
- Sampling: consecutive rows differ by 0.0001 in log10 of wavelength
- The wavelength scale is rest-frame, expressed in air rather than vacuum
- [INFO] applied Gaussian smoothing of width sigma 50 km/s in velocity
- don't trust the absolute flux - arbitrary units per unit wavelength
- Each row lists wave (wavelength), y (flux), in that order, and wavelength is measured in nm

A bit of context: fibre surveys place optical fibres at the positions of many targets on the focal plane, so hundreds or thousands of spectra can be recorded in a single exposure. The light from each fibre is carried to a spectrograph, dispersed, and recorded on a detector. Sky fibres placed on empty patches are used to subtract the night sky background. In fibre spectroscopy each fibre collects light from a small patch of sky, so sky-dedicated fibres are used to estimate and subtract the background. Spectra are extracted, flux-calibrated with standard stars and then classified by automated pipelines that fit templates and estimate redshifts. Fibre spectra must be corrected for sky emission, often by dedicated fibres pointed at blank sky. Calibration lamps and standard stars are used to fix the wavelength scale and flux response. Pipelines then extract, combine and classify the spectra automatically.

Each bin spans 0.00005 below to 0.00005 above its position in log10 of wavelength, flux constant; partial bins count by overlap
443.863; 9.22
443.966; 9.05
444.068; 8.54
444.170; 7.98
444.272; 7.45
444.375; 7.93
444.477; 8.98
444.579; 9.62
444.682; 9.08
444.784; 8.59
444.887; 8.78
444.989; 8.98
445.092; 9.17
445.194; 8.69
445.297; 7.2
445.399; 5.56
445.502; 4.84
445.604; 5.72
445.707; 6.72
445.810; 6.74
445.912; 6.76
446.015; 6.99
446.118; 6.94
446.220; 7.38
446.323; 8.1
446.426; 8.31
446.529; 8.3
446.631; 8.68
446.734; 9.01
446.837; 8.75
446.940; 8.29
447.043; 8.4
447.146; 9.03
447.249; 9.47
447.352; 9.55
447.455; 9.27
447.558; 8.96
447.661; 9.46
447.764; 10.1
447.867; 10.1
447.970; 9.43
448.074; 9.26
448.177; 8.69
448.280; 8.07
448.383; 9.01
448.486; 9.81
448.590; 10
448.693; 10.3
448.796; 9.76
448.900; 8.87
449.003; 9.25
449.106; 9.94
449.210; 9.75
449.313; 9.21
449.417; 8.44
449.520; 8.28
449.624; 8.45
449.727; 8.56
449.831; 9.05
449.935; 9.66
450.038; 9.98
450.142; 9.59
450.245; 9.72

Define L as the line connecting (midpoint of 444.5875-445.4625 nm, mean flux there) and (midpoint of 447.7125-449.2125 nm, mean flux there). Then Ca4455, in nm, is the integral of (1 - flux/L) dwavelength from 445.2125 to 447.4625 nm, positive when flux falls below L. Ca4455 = 0.27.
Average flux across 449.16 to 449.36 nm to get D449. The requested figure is 9.51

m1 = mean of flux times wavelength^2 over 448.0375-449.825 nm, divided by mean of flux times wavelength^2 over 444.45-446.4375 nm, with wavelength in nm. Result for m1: 1.2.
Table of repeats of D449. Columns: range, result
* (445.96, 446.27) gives 7.1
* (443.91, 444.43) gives 8.2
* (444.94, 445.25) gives 8.91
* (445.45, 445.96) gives 6.15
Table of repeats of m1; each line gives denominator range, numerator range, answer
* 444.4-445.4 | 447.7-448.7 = 1.11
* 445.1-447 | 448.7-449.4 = 1.29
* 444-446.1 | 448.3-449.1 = 1.26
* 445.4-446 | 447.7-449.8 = 1.53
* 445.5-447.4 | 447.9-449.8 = 1.18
